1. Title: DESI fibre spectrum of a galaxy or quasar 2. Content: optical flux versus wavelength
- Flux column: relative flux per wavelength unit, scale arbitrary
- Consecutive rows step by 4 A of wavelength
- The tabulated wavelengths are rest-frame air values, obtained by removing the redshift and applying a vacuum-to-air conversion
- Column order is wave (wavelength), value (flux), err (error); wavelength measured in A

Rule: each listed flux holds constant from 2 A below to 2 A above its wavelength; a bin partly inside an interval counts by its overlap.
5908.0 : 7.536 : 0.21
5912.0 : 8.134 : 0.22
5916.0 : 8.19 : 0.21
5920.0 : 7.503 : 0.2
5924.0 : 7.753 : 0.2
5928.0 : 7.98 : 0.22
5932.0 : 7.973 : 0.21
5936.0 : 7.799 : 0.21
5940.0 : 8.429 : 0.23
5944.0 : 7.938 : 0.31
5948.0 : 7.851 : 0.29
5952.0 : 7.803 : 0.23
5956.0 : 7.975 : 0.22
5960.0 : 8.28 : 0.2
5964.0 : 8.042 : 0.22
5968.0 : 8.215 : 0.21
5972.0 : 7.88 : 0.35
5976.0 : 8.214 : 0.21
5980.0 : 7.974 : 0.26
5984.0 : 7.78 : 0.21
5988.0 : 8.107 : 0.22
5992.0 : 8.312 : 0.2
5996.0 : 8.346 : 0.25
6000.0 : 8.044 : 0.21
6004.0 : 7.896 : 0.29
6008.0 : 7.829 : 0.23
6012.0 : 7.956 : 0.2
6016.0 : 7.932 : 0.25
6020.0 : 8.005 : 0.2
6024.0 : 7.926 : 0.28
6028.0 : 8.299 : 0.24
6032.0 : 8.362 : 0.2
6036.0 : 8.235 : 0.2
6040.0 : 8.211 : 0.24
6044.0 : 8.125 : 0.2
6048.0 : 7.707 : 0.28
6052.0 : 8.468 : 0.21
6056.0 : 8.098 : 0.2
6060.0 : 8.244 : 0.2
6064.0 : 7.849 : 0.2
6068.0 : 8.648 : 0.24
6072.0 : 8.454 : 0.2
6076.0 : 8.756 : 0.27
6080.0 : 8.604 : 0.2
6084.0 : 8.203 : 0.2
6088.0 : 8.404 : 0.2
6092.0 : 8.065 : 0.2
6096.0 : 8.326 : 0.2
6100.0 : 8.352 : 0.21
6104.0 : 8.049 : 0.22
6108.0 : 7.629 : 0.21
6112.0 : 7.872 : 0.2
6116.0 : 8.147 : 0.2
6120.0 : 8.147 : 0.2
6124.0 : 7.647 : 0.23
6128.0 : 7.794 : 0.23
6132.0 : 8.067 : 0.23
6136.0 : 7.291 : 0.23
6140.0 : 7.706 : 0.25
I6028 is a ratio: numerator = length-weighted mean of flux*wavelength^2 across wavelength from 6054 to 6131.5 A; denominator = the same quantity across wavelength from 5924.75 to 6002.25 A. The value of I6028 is 1.06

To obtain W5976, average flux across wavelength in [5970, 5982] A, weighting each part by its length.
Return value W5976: 8.02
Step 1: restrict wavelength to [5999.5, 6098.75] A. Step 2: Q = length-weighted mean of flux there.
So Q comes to 8.19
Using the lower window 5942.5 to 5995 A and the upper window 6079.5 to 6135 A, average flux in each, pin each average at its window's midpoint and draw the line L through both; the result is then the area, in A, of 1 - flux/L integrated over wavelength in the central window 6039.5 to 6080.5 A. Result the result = -1.1 A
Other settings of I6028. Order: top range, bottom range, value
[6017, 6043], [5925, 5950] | 1.05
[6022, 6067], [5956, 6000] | 1.03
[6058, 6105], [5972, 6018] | 1.07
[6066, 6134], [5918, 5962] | 1.09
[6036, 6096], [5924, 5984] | 1.07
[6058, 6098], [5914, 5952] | 1.11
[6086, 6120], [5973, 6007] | 1.04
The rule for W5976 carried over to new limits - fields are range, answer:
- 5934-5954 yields 7.96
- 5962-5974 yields 8.05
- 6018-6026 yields 7.97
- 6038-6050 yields 8.01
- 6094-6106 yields 8.24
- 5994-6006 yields 8.1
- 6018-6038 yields 8.17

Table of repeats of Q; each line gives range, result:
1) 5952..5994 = 8.06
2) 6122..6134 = 7.84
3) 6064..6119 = 8.25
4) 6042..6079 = 8.27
